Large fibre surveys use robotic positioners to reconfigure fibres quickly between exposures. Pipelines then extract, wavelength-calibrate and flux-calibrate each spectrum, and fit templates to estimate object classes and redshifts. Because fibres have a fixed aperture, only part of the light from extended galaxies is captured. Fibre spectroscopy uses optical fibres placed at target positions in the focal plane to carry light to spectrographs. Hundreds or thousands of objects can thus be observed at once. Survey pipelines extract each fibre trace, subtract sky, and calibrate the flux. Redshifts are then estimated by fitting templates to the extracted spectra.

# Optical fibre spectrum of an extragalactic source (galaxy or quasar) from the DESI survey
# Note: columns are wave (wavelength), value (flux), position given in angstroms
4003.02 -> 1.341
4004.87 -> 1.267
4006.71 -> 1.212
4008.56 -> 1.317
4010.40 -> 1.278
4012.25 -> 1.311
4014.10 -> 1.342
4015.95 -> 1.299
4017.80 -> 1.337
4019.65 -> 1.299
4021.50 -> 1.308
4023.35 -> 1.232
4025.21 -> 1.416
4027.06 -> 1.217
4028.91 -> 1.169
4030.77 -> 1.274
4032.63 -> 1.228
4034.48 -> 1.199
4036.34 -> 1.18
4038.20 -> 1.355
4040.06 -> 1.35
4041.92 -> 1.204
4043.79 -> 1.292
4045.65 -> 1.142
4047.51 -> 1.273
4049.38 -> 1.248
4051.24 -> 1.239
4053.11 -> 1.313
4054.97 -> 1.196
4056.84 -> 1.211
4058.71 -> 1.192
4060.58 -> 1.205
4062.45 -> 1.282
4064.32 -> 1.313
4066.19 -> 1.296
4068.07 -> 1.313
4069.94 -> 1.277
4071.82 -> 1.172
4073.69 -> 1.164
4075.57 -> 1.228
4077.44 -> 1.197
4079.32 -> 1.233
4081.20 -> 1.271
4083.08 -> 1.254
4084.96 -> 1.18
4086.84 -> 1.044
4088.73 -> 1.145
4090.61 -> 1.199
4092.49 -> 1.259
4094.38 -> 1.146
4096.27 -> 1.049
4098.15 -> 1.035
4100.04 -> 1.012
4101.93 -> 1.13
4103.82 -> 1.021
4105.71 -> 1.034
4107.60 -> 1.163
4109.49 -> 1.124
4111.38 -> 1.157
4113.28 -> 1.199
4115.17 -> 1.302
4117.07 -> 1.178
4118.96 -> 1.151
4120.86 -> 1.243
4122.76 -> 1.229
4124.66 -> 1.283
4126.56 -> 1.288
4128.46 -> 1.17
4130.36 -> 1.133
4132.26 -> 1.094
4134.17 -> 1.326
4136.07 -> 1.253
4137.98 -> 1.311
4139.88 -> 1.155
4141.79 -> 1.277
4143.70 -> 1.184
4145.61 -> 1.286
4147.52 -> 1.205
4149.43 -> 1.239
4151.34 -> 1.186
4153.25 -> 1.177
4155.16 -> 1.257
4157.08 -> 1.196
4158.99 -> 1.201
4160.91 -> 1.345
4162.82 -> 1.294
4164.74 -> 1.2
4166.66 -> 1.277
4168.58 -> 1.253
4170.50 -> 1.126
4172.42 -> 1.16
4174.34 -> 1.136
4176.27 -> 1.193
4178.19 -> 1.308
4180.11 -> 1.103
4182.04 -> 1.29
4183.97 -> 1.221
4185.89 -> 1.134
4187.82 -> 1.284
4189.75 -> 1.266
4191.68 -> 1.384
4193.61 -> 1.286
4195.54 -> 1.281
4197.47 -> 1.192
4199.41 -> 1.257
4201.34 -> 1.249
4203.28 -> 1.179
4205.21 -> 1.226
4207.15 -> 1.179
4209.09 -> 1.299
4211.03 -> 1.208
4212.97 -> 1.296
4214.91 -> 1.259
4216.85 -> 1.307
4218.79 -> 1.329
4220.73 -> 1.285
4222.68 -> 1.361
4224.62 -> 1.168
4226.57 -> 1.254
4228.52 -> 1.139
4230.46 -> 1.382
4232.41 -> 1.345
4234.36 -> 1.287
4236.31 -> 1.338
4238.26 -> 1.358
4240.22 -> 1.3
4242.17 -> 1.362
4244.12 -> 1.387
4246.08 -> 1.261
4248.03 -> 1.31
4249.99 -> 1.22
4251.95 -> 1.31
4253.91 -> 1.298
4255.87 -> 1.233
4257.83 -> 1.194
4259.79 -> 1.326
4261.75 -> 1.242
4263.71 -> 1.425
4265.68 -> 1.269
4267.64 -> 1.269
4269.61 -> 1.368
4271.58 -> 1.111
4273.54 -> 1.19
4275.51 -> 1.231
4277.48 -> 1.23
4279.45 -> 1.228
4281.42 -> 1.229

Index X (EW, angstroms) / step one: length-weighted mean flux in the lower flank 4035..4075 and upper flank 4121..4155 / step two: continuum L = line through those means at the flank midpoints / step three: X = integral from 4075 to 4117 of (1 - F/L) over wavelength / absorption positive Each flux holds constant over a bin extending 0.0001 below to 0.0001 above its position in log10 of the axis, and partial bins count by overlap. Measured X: 2.8 angstroms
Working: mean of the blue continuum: 1.25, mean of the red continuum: 1.22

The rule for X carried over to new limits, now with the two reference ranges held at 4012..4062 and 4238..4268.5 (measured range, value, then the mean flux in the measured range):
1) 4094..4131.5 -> 3.5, 1.15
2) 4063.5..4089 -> 0.9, 1.22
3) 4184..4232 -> 1.1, 1.26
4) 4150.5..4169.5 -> 0.6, 1.24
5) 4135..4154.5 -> 0.8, 1.23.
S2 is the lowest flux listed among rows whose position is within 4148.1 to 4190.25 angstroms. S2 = 1.103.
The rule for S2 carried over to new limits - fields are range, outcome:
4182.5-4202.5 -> 1.134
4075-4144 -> 1.012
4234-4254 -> 1.22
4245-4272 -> 1.111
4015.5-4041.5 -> 1.169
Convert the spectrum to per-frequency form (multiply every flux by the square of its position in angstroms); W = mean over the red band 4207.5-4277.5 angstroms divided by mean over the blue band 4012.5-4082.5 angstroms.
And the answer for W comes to 1.12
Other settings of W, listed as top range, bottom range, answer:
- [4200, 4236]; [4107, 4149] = 1.09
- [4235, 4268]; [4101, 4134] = 1.18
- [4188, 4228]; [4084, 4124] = 1.16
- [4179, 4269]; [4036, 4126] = 1.14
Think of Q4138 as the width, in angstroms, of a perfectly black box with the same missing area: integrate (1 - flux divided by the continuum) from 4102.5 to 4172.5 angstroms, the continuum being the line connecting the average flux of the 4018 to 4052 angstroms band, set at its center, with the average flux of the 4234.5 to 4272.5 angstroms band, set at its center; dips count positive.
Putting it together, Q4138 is 3.7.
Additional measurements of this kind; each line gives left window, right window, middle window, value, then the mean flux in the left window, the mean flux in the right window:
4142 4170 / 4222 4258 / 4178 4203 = 0.2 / 1.24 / 1.29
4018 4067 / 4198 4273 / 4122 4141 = 0.6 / 1.26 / 1.28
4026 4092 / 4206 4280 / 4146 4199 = 1.2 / 1.23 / 1.28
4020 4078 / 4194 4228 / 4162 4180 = 0.6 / 1.25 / 1.25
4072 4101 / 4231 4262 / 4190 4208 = 0.1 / 1.16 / 1.3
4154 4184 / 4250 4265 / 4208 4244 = -0.9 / 1.22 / 1.28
